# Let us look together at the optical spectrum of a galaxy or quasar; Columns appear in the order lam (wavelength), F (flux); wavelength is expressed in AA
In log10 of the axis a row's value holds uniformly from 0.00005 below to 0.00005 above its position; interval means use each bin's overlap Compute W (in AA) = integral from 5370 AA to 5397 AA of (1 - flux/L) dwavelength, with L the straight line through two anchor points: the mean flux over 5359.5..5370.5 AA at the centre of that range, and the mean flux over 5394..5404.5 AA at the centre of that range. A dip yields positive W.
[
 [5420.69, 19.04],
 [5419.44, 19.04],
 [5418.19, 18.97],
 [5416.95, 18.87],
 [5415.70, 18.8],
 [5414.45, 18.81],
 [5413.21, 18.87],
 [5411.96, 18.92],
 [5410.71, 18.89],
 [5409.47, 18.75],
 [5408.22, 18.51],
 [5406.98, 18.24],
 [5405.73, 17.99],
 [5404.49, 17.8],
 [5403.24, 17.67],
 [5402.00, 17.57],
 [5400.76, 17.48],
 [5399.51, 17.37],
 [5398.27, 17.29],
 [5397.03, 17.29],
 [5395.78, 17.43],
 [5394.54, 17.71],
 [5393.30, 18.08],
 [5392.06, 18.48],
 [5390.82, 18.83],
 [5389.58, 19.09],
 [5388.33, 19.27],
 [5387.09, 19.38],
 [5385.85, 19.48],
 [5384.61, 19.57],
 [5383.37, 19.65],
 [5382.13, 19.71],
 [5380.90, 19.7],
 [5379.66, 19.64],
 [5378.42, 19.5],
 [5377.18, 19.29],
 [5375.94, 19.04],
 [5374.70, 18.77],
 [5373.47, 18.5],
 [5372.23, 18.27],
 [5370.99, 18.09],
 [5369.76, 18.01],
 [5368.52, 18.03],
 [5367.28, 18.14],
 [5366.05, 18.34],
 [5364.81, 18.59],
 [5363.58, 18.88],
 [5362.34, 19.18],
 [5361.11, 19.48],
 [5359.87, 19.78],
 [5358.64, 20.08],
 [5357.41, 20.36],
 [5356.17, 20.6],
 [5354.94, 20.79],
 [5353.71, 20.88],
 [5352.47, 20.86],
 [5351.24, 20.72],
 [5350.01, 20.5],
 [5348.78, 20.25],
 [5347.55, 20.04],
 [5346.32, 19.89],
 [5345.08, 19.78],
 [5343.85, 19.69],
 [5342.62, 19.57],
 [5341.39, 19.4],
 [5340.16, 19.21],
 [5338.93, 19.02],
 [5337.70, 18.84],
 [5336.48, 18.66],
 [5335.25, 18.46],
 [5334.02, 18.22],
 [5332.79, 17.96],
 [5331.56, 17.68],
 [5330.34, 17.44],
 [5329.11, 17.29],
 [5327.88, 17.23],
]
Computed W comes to -1.3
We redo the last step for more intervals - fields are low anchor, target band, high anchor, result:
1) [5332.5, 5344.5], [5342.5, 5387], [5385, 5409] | -2.1 AA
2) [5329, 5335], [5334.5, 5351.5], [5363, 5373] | -1.5 AA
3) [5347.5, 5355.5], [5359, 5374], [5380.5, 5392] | 1.1 AA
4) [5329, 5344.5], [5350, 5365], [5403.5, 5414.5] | -1.2 AA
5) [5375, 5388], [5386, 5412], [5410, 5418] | 1.3 AA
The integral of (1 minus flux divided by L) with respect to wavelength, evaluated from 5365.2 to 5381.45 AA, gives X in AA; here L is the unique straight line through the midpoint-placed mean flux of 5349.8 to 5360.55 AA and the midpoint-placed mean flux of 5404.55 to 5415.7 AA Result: 0.9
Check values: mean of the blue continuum 20.5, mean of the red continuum 18.6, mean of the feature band 18.7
